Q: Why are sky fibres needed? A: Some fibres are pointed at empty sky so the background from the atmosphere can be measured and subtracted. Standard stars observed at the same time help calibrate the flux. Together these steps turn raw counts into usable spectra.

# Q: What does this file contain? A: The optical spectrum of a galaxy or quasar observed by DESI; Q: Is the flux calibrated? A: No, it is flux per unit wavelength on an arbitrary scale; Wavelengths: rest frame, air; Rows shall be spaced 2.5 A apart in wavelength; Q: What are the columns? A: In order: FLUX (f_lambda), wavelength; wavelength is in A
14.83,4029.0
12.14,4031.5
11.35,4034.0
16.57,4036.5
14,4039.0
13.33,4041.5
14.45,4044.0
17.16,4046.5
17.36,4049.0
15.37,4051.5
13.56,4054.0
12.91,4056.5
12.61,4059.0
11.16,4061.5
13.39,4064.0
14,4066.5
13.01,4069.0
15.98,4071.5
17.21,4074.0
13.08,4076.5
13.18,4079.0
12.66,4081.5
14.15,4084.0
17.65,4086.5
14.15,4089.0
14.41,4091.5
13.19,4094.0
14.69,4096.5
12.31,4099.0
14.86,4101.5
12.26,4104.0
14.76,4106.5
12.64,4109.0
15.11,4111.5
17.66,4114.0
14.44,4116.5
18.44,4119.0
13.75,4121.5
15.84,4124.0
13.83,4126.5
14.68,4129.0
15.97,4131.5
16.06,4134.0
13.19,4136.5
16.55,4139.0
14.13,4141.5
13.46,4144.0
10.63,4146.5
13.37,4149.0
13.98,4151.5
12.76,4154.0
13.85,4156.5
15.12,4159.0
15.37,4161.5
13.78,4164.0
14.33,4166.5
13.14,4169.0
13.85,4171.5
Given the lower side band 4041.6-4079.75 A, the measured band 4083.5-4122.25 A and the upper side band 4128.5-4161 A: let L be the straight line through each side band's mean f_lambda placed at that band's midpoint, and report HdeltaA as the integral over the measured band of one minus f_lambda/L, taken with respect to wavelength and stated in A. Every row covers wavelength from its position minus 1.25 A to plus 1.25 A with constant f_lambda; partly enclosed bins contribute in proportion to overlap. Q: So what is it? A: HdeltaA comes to -1.26 A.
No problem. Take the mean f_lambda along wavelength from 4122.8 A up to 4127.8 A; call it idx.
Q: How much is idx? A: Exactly 14.8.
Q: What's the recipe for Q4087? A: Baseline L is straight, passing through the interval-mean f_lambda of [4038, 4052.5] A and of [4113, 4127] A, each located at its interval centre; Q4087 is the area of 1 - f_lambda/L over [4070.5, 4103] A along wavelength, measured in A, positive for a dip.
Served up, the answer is 2.38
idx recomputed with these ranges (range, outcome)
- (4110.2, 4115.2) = 16.3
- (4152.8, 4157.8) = 13.3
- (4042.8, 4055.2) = 15.6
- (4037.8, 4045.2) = 13.9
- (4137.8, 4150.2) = 13.6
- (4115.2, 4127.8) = 15.3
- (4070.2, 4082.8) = 14.4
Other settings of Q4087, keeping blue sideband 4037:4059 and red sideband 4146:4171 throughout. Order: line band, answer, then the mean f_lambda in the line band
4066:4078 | -0.1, 14.7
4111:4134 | -2.5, 15.6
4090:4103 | 0.4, 13.9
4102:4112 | 0.4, 13.7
